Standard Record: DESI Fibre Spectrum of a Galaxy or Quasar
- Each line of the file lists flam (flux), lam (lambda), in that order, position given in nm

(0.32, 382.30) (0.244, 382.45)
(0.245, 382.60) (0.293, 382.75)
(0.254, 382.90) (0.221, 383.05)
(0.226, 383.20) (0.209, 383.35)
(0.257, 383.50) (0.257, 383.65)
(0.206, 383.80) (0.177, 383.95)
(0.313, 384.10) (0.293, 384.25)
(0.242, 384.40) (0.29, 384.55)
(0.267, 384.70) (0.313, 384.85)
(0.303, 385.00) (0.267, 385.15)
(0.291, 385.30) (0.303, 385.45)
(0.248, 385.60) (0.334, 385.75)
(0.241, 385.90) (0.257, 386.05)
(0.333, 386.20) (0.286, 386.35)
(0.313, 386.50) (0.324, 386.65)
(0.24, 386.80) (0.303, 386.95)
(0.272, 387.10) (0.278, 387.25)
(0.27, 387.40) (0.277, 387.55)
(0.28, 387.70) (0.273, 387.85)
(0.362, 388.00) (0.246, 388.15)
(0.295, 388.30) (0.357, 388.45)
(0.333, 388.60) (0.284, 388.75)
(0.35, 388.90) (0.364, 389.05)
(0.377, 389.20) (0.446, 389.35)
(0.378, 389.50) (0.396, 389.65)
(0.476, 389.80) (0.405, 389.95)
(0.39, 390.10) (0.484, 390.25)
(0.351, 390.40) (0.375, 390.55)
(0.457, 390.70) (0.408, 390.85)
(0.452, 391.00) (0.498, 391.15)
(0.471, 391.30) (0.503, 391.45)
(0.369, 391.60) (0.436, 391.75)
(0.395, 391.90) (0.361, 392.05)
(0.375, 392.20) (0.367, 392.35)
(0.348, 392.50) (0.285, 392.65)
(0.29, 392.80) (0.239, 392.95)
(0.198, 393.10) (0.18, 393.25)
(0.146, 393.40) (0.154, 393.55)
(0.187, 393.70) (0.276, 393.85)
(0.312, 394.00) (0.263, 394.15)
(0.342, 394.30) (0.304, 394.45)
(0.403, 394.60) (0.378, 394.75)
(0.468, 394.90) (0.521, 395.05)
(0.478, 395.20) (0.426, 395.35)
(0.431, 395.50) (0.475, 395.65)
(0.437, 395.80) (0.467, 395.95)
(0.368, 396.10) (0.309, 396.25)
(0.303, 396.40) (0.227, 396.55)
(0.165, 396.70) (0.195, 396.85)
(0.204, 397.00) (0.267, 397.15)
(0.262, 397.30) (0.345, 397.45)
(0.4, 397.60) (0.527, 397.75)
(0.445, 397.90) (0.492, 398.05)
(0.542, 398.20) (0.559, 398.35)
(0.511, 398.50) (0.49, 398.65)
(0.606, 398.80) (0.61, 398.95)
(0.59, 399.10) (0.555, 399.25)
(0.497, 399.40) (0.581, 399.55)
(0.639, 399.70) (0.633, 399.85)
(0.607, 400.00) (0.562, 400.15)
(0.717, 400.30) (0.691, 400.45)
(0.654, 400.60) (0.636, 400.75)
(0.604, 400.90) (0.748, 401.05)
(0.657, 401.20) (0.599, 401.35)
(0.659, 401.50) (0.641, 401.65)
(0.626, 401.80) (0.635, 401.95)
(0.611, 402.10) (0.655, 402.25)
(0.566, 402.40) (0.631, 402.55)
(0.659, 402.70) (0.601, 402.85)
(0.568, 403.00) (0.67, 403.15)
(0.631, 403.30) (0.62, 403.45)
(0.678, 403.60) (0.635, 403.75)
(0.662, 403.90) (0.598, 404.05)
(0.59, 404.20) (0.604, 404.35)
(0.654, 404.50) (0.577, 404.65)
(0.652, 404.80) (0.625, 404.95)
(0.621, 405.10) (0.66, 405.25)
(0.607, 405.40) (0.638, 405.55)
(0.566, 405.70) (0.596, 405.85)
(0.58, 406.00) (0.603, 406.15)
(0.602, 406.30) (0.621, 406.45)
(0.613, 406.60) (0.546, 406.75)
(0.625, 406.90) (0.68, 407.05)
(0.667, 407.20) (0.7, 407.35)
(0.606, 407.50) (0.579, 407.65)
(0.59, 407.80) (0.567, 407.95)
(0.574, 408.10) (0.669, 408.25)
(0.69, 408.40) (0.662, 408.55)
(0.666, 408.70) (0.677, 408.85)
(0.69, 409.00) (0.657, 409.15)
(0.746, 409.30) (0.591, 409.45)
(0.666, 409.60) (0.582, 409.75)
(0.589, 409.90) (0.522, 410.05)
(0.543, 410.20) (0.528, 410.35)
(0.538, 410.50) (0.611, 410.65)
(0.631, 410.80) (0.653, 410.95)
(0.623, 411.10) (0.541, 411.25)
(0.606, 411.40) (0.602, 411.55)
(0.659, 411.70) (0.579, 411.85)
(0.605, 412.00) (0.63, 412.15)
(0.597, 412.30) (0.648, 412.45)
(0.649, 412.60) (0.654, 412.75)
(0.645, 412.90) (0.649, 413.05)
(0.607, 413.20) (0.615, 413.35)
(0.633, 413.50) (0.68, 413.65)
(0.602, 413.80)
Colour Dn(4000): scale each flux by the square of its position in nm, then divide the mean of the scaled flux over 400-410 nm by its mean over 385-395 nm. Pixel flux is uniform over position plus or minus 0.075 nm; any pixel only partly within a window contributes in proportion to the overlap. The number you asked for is 2.04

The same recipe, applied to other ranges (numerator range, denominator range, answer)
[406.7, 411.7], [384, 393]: 2.03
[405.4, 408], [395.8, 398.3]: 1.83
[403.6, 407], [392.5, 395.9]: 1.97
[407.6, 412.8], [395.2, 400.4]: 1.44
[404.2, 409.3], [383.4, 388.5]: 2.48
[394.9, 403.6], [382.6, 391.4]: 1.75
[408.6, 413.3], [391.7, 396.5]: 1.98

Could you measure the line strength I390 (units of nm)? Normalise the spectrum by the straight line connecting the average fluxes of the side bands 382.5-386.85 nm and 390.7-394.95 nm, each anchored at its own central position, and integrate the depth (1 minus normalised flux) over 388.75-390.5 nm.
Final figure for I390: -0.48 nm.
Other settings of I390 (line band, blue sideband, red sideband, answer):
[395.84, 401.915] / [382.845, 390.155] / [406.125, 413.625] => -0.39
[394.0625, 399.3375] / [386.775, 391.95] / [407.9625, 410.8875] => 0.59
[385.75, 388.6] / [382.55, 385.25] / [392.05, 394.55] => -0.32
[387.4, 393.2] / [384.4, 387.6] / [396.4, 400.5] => -0.26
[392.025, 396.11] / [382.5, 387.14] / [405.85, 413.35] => 0.66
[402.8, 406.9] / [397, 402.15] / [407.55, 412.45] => -0.20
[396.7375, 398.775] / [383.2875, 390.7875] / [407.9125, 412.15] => 0.24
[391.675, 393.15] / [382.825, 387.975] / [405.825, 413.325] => 0.16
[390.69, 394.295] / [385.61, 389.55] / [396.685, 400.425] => 0.51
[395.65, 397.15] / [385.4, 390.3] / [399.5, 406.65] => 0.57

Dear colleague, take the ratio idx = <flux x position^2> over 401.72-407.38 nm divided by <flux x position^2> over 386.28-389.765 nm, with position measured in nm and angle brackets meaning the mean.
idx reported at 2.12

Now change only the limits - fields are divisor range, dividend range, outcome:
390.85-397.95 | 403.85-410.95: 1.91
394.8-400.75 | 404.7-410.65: 1.38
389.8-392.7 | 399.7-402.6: 1.64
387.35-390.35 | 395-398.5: 1.14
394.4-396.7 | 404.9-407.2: 1.65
